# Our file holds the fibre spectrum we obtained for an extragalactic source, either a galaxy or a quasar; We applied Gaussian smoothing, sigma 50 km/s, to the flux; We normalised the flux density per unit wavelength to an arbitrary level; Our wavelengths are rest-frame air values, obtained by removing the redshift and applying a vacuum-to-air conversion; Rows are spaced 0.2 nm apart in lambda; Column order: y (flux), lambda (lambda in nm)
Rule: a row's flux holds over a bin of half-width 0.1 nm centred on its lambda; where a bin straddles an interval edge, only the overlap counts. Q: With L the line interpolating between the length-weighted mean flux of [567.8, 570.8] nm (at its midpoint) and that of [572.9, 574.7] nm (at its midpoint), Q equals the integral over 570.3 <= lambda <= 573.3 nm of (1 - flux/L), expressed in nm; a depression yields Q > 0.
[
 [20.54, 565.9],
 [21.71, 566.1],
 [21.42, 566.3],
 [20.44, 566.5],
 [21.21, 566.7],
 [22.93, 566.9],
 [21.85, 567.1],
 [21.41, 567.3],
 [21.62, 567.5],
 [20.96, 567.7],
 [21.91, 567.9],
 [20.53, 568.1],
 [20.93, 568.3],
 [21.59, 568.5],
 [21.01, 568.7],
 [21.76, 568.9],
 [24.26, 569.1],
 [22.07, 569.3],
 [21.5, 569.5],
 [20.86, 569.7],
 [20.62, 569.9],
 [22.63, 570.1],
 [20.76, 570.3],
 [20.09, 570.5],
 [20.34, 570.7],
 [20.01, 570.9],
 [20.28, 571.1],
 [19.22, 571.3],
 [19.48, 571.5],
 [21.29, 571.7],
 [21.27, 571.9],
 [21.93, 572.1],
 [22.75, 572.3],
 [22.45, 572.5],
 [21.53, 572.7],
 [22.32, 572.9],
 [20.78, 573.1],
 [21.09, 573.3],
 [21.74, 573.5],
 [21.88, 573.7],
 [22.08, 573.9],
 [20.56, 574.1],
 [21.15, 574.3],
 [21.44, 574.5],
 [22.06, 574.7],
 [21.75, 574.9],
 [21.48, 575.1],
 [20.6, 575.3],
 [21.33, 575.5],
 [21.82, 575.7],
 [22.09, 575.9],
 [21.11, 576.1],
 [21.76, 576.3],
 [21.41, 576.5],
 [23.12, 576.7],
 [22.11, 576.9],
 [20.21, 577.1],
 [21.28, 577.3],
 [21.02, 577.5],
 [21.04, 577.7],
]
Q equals 0.06 nm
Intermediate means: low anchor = 21.4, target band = 21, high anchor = 21.4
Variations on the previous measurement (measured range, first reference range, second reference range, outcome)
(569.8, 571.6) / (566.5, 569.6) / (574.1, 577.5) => 0.10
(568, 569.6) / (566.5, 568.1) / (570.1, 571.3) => -0.05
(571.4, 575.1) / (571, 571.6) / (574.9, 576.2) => -0.19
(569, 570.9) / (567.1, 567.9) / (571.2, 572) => -0.05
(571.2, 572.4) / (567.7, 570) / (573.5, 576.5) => 0.03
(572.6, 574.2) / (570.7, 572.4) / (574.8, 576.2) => -0.03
